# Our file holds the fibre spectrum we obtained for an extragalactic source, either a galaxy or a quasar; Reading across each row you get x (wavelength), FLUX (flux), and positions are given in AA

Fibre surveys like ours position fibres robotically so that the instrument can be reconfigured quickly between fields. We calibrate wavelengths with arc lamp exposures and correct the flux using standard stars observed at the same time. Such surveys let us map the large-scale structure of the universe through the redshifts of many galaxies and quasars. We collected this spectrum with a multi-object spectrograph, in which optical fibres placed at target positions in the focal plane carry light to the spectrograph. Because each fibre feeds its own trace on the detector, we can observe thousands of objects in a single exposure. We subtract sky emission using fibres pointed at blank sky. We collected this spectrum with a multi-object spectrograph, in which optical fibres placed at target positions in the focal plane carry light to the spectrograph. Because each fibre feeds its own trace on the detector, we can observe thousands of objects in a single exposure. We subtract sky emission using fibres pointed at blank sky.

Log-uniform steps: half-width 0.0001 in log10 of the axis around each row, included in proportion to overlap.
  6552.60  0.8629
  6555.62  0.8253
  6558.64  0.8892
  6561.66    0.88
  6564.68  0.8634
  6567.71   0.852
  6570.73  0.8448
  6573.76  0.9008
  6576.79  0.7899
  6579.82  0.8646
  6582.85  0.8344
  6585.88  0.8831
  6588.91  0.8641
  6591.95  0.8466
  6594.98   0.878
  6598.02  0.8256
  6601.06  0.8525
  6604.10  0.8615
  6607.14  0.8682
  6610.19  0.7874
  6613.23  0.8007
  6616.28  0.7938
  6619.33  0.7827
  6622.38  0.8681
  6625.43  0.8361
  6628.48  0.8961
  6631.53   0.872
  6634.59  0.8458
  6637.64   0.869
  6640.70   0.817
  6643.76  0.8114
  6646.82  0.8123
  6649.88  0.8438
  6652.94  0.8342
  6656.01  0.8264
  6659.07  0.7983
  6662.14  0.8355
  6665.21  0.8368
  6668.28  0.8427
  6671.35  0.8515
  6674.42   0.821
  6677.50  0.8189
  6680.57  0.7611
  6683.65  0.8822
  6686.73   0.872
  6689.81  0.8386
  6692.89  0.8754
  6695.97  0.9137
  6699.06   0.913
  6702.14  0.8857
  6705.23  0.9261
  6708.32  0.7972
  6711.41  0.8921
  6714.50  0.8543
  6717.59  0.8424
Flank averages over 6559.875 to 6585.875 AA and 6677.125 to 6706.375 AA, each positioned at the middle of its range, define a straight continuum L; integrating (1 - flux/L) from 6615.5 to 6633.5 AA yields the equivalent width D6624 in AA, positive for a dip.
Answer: 0.4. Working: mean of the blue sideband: 0.856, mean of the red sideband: 0.87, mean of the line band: 0.843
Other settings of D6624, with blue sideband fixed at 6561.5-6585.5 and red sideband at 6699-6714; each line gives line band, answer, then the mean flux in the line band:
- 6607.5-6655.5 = 1.8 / 0.832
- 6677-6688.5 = 0.5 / 0.835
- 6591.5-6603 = 0.1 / 0.852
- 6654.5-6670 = 0.7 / 0.828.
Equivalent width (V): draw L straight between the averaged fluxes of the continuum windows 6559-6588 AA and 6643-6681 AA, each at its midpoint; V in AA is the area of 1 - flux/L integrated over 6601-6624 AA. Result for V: 0.5 AA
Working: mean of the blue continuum 0.859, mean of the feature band 0.825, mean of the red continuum 0.825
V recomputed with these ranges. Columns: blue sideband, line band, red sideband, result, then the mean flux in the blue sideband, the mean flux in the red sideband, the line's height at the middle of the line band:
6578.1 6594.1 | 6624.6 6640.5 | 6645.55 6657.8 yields -0.44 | 0.859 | 0.829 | 0.838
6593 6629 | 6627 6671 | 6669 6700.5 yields 0.34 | 0.836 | 0.854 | 0.845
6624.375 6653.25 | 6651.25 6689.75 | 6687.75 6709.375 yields 1.40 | 0.844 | 0.88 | 0.863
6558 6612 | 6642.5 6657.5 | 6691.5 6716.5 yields 0.75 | 0.854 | 0.882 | 0.869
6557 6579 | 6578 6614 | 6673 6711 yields 0.51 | 0.86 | 0.86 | 0.86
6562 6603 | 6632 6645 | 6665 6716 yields 0.26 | 0.855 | 0.858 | 0.857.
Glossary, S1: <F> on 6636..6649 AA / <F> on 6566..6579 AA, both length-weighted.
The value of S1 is 1.0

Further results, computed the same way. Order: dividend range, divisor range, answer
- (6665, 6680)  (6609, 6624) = 1.03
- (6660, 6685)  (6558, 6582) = 0.97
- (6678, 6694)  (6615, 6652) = 1.01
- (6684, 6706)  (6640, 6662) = 1.08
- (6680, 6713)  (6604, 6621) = 1.07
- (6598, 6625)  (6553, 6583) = 0.97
